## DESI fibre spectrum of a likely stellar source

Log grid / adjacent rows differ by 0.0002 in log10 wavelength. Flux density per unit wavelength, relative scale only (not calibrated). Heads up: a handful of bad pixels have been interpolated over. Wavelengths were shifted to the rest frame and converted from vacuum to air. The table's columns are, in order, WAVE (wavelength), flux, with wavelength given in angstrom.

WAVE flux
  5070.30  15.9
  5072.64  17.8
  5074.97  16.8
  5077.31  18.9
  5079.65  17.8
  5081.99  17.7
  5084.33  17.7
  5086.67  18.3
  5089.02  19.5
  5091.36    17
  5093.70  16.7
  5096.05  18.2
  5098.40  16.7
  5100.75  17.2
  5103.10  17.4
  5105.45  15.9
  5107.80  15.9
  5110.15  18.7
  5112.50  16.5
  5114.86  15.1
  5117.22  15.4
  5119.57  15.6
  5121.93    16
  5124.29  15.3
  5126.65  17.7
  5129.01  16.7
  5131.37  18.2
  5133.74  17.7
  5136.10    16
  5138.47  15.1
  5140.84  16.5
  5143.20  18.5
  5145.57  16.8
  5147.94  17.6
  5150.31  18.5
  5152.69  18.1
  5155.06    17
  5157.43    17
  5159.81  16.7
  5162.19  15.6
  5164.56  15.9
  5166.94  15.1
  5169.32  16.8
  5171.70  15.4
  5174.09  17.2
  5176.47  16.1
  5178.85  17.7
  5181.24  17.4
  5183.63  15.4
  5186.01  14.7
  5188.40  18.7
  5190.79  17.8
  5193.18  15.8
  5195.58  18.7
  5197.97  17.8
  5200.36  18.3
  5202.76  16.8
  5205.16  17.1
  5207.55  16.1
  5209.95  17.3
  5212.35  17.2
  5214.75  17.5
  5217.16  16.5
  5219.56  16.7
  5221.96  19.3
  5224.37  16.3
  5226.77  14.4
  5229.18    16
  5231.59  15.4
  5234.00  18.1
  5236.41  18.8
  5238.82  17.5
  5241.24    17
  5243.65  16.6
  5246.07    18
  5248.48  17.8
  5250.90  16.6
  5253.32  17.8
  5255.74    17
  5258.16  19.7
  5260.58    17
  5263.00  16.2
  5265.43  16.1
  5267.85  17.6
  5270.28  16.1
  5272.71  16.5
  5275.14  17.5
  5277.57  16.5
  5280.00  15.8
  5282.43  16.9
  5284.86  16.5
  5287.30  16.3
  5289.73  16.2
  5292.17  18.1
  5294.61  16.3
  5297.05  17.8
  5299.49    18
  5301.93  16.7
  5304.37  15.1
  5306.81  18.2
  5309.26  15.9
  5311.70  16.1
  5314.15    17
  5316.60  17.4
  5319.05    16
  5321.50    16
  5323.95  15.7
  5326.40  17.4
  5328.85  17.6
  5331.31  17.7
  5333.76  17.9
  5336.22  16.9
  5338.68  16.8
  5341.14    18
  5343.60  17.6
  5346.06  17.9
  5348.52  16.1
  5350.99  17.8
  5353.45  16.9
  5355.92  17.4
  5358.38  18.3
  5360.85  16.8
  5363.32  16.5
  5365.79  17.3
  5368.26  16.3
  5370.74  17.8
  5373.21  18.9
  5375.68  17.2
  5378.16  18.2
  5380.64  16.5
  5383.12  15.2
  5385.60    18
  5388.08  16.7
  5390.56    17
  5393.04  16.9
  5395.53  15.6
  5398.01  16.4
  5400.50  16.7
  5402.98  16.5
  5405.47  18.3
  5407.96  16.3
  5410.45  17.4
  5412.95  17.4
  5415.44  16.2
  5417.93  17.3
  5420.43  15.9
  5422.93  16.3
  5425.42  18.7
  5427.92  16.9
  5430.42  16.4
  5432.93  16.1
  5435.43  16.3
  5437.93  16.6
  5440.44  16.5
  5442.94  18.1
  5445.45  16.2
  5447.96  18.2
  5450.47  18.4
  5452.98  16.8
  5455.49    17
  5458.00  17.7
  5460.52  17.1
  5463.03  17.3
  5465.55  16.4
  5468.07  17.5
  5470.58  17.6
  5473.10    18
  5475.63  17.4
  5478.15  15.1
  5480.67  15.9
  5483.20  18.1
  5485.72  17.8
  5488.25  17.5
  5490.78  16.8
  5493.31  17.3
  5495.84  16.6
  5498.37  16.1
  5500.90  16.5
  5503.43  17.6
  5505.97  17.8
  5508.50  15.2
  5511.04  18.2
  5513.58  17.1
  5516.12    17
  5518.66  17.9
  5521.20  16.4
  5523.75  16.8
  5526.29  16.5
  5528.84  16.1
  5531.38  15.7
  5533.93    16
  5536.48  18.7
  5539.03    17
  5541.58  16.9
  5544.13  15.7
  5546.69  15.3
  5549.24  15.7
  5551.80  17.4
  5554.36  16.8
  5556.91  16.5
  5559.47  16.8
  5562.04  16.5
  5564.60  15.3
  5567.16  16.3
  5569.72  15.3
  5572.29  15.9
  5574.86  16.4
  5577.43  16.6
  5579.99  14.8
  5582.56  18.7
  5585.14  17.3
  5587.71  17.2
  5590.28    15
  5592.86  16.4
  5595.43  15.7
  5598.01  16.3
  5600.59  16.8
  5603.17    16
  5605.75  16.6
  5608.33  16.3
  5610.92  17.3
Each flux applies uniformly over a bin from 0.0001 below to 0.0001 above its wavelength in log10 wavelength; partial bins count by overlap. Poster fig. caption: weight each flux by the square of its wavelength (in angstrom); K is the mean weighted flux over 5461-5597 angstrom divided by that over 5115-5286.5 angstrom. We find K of 1.1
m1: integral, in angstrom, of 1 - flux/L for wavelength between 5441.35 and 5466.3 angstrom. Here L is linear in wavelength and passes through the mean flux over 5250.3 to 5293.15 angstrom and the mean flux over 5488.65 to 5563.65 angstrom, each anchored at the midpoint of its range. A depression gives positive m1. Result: -0.8 angstrom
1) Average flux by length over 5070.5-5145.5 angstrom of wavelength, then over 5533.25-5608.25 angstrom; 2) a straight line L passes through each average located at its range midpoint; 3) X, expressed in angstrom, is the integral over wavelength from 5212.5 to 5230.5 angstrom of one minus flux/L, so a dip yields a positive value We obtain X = 0.2 angstrom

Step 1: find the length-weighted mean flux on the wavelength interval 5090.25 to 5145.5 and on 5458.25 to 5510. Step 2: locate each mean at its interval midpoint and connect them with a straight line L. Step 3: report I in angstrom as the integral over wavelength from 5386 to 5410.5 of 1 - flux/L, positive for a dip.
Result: 0.2 angstrom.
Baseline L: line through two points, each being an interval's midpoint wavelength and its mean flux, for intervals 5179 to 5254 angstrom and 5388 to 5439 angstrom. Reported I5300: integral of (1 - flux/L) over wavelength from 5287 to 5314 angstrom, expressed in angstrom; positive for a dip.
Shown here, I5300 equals 0.2 angstrom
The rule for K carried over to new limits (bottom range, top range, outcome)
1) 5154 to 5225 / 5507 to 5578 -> 1.12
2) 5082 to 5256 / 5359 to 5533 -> 1.11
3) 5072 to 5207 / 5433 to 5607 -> 1.14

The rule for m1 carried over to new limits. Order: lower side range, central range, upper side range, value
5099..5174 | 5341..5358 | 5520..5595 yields -0.89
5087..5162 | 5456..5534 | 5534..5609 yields -2.10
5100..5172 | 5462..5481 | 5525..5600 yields -0.59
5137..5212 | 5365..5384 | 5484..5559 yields -0.42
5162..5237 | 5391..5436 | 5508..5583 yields -0.39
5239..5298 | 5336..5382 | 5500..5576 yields -1.29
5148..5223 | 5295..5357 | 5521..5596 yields -0.99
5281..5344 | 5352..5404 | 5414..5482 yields -0.22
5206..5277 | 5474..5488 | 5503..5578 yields -0.23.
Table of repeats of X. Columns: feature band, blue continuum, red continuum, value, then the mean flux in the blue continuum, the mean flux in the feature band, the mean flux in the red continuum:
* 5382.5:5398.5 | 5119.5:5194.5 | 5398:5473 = 0.4 angstrom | 16.7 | 16.6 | 17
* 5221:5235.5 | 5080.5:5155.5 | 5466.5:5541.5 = 0.4 angstrom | 17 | 16.6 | 17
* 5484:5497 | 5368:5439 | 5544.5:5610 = -0.5 angstrom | 16.9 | 17.2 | 16.3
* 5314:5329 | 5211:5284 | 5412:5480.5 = 0.3 angstrom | 17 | 16.7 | 17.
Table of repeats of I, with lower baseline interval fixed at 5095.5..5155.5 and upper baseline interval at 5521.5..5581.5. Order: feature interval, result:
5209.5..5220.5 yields -0.2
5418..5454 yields -1.1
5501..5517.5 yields -0.7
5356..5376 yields -1.0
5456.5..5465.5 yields -0.4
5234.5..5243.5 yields -0.5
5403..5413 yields -0.5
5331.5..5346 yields -0.8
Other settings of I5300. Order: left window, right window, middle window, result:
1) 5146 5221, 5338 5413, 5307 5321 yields 0.39 angstrom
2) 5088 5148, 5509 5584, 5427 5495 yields -1.93 angstrom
